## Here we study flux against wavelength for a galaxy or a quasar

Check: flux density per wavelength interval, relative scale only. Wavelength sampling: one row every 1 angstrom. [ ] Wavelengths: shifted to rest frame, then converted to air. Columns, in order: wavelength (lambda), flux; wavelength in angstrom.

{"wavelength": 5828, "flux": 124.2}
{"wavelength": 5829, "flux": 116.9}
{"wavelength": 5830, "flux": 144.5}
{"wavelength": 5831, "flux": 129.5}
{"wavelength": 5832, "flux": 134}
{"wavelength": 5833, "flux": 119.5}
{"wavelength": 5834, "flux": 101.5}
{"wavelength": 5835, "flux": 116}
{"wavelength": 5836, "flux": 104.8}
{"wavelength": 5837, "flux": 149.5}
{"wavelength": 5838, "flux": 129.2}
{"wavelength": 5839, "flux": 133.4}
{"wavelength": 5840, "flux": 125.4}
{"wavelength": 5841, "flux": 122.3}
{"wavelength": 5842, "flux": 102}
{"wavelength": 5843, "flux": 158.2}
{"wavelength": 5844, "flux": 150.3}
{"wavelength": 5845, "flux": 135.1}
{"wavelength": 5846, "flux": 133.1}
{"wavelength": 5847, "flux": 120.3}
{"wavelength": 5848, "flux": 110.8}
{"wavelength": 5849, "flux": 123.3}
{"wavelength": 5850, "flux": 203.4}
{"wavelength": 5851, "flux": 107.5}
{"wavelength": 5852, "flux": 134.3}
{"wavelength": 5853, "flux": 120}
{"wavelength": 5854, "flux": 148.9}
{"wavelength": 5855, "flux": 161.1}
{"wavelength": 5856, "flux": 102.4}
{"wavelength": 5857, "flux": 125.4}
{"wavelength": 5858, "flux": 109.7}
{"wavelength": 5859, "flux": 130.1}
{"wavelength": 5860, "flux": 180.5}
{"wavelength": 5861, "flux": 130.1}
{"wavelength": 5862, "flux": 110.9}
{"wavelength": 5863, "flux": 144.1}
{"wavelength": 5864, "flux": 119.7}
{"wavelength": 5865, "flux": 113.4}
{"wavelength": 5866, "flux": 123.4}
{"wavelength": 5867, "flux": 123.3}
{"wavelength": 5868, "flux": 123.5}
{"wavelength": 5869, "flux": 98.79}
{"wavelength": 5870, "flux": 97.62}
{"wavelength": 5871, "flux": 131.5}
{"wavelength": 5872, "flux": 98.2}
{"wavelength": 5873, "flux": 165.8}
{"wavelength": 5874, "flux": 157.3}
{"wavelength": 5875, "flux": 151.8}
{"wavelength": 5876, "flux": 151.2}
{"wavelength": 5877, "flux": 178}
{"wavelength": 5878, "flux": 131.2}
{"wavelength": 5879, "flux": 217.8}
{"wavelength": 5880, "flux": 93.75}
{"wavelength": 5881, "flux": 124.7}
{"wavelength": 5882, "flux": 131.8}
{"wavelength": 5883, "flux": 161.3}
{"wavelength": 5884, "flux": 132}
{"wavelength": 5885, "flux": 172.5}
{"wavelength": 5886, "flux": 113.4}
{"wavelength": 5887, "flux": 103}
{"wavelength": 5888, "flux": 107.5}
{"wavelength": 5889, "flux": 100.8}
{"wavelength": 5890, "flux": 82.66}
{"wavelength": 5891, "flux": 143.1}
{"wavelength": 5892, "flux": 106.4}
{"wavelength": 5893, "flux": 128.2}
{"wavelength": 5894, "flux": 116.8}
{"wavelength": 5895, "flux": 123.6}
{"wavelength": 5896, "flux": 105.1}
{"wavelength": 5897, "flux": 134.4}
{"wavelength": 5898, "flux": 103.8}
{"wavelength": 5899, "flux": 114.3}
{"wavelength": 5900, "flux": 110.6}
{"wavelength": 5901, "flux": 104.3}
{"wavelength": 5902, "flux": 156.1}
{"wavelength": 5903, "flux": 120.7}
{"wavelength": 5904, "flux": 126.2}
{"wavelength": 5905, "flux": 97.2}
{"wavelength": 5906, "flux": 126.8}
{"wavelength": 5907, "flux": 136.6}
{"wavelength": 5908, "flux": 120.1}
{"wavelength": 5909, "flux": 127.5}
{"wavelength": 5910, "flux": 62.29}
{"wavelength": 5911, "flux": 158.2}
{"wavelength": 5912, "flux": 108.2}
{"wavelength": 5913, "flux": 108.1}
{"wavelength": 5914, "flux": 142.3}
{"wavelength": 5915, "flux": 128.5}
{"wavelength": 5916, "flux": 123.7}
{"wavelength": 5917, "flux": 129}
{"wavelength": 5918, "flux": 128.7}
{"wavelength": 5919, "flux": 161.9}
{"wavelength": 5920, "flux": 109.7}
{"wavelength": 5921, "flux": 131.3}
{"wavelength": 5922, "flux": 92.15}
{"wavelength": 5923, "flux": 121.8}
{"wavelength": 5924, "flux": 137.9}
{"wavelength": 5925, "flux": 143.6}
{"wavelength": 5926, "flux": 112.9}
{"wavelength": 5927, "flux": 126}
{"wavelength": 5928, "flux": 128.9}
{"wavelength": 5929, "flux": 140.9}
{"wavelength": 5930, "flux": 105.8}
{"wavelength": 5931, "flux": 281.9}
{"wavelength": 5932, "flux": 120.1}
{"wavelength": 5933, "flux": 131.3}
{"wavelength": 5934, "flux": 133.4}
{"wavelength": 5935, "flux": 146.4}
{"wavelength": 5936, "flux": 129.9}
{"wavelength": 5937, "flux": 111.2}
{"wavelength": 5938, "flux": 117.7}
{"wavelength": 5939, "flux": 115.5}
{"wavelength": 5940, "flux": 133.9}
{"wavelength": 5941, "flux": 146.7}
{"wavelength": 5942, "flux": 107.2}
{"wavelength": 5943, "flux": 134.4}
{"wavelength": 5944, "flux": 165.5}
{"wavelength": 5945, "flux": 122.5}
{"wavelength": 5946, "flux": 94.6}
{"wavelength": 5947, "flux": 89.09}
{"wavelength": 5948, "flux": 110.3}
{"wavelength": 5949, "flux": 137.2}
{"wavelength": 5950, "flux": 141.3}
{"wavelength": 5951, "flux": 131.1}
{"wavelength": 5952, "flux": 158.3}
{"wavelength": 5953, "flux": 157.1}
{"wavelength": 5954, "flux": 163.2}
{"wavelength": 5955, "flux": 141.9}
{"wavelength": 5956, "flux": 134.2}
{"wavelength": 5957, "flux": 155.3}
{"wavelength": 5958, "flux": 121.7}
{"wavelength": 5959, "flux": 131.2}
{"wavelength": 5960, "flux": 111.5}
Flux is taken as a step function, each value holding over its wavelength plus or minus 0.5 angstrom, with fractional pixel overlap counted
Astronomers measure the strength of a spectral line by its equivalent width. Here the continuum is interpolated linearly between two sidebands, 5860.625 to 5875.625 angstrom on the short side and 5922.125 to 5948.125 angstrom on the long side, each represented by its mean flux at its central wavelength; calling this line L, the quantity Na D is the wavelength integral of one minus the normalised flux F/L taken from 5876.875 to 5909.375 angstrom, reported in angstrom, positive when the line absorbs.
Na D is 0.7 angstrom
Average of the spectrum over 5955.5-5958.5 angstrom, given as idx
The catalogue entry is 137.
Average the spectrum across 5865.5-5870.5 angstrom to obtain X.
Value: 113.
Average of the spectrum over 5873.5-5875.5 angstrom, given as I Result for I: 155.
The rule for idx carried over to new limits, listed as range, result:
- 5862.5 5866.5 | 125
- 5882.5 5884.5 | 147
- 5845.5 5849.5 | 122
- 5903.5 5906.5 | 117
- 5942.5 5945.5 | 141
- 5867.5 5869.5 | 111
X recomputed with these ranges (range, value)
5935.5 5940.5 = 122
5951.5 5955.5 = 155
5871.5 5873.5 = 132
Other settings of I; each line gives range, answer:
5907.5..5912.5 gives 115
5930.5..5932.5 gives 201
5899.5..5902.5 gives 124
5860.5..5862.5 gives 120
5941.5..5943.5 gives 121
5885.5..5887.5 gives 108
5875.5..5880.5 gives 154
